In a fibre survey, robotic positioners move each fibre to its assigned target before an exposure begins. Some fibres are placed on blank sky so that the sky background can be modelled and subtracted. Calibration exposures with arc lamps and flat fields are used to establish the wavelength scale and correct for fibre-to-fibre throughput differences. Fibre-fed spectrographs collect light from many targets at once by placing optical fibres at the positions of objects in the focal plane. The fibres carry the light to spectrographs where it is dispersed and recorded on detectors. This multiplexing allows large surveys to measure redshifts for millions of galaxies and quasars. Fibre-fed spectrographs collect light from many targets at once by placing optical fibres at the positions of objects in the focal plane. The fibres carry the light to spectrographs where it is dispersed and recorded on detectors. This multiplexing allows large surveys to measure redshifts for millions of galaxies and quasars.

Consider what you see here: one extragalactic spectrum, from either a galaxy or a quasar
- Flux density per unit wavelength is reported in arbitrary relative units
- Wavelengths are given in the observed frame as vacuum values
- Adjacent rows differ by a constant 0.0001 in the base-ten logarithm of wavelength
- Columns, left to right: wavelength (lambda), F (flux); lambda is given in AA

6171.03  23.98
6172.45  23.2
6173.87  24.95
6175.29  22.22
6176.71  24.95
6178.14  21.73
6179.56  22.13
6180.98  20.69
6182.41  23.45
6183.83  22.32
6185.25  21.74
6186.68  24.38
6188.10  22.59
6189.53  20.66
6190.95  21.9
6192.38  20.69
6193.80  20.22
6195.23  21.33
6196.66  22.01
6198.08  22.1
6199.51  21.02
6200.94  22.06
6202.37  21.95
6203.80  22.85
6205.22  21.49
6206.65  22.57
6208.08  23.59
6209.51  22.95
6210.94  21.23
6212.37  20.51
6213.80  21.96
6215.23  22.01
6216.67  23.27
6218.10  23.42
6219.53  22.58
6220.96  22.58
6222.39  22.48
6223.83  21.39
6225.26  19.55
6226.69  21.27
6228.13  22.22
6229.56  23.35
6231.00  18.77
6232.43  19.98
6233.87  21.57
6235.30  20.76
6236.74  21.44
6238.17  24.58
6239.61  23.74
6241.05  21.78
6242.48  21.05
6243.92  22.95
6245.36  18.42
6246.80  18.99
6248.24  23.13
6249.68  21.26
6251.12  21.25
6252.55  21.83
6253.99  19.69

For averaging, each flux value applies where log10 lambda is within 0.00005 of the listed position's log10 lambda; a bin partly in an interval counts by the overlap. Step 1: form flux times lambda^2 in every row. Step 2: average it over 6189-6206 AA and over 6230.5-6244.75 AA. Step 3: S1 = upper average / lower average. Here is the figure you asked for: 1.02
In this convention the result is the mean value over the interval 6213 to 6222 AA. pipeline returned 22.6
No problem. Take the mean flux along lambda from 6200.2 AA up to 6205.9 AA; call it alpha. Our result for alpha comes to 22.1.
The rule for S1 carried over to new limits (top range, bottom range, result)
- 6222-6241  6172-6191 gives 0.97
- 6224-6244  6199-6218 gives 0.98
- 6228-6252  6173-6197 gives 0.98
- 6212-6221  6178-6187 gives 1.01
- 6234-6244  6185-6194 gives 1.04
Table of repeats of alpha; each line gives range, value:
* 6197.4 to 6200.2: 21.5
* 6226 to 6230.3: 22.2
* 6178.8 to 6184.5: 22.2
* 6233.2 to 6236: 21.2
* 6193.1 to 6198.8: 21.4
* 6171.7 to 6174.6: 24.1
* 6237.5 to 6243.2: 22.8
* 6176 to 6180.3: 22.9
